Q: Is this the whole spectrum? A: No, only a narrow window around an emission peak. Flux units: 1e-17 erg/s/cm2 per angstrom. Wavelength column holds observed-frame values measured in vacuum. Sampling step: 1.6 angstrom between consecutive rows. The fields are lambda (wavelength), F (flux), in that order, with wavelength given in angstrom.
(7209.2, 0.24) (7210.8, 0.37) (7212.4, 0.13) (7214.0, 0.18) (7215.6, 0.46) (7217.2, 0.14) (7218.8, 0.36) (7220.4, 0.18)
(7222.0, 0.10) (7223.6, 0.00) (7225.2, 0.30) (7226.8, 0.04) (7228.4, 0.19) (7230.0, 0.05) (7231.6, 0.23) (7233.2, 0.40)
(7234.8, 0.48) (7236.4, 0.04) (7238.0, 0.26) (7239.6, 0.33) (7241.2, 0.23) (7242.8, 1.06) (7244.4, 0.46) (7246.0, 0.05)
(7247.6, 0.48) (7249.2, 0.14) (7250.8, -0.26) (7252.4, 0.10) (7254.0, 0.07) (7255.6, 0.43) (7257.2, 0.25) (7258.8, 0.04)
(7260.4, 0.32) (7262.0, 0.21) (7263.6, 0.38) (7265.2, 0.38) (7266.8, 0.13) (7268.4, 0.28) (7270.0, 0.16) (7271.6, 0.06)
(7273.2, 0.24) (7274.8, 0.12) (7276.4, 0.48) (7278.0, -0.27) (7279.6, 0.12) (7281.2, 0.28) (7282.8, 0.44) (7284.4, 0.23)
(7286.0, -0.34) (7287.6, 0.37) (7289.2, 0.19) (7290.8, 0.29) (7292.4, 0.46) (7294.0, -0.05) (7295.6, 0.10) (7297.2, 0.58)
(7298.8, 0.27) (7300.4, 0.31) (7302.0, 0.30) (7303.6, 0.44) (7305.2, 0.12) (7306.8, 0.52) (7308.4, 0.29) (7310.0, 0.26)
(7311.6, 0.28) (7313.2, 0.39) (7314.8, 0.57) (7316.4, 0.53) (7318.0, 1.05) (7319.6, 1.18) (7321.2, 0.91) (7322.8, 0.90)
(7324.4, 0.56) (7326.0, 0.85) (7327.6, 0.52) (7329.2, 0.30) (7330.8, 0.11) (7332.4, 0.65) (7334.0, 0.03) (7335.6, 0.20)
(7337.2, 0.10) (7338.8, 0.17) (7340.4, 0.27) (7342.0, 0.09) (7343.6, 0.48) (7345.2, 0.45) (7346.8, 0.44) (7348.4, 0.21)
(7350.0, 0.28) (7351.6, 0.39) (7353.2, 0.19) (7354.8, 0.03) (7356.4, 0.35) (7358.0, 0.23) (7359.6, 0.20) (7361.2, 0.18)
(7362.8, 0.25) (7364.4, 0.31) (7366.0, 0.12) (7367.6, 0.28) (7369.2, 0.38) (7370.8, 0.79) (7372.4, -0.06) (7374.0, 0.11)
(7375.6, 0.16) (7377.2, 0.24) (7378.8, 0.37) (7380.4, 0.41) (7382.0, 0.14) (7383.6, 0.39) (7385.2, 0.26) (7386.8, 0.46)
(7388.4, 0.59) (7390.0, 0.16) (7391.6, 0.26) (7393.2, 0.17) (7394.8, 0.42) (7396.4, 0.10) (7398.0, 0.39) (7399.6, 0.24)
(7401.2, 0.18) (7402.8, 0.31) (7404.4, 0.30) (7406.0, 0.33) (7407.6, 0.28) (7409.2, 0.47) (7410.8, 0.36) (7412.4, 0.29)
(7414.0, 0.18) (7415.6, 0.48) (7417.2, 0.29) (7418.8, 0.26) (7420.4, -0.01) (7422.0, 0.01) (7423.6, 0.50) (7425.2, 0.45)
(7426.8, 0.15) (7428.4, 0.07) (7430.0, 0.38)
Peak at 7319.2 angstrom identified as [O II]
